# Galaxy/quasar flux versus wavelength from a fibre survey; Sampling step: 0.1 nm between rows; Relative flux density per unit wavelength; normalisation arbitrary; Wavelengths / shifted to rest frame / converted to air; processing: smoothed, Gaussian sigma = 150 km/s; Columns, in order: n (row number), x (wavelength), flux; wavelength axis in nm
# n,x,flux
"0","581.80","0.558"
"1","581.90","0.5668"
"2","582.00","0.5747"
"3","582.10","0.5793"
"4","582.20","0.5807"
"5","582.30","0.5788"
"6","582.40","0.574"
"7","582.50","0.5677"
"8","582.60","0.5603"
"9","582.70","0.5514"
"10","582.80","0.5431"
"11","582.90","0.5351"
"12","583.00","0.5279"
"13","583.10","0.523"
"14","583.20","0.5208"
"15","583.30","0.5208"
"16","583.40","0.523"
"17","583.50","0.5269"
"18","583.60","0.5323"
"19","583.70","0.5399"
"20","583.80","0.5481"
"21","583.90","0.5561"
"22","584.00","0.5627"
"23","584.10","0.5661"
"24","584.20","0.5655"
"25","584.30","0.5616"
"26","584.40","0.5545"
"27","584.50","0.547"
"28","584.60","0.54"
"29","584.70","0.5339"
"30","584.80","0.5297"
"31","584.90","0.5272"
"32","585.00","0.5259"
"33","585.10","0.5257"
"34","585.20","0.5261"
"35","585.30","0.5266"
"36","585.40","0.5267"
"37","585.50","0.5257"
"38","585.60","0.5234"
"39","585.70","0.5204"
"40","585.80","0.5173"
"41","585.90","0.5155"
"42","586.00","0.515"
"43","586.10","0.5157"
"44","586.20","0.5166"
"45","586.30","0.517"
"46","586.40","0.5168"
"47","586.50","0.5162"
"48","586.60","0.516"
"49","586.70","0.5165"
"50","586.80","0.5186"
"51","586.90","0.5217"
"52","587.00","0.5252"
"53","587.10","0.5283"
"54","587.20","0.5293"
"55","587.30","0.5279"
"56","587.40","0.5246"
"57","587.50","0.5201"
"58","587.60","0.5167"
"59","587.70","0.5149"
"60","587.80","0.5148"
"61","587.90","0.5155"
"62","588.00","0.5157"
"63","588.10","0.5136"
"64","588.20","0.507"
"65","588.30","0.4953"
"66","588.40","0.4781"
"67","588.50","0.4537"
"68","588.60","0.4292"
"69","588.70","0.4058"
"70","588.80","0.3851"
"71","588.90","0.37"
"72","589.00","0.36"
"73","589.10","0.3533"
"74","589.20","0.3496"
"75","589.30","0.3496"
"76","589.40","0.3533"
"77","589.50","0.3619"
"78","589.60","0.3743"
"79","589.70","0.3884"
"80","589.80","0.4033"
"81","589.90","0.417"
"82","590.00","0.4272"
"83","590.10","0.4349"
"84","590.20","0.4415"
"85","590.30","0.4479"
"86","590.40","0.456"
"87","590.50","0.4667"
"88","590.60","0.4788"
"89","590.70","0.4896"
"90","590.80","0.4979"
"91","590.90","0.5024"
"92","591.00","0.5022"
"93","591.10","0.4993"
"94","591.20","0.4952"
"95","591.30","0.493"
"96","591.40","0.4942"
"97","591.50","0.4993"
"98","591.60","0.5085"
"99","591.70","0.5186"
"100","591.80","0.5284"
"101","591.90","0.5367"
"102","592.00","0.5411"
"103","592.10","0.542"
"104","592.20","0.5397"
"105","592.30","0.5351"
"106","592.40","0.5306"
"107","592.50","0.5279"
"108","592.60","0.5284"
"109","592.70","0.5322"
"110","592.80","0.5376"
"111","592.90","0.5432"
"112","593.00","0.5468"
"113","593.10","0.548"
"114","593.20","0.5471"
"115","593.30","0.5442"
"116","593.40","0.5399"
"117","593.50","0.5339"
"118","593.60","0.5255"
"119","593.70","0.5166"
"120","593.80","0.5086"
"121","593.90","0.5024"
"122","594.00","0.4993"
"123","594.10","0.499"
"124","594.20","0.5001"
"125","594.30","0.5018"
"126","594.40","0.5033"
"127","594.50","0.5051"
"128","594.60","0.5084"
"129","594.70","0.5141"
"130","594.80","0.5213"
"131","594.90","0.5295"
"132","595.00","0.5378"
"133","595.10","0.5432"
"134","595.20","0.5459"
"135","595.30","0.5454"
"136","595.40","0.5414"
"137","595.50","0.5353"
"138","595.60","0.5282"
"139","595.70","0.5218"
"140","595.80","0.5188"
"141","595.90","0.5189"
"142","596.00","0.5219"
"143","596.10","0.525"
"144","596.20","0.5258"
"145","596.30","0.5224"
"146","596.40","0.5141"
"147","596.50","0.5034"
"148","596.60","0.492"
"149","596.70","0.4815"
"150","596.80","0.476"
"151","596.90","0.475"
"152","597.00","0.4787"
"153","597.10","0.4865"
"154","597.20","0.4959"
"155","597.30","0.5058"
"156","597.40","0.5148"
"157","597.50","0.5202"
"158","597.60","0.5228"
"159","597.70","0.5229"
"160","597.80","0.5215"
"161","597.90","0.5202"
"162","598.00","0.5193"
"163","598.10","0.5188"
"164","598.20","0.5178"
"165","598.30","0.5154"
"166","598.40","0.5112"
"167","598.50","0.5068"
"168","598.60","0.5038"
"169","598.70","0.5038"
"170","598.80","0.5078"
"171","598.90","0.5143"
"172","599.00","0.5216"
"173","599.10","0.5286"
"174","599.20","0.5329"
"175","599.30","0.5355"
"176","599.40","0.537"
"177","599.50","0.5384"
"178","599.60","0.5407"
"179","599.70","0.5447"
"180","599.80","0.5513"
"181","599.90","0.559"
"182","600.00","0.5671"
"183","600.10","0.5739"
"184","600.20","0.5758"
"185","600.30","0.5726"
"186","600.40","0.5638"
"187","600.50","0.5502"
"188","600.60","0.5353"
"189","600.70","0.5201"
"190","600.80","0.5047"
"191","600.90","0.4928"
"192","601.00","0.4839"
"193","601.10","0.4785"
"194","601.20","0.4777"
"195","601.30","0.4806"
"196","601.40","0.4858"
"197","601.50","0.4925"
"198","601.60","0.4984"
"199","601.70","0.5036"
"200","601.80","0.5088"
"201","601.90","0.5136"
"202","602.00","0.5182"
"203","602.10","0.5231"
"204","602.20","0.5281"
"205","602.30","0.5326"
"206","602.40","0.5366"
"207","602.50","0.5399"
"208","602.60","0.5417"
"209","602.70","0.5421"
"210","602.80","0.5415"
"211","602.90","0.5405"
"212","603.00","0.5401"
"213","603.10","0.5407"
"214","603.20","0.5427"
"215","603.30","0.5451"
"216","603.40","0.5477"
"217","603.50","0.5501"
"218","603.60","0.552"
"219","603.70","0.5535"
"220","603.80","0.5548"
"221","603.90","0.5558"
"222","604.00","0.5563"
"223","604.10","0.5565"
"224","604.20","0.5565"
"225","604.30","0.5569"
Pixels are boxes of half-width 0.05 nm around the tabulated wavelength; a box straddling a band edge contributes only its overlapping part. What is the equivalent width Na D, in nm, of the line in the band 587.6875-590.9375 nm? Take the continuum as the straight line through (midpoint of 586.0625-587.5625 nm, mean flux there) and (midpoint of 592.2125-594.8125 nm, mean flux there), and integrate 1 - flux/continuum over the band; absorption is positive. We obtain 0.53 nm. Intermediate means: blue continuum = 0.521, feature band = 0.437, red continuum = 0.523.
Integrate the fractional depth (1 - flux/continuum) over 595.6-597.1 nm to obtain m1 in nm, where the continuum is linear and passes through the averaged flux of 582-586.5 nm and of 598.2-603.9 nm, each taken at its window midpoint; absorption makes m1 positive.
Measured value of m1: 0.07 nm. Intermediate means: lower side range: 0.539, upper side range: 0.529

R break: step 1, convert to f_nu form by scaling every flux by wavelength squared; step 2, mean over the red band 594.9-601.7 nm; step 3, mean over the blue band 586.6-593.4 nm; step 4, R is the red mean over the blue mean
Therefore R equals 1.11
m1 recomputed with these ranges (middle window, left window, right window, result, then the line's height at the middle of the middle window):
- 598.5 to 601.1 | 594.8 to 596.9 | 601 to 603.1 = -0.08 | 0.518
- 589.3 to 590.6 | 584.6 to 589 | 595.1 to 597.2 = 0.24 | 0.508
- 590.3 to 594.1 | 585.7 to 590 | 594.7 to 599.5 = -0.19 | 0.491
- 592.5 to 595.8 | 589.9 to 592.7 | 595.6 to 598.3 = -0.15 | 0.504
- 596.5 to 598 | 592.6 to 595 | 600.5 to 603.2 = 0.05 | 0.52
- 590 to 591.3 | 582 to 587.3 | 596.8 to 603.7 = 0.14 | 0.531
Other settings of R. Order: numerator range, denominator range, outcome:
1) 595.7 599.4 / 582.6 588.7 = 1.02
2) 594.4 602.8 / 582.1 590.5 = 1.09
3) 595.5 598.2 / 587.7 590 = 1.24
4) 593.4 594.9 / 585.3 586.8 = 1.01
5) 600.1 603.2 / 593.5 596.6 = 1.03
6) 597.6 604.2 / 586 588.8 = 1.10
